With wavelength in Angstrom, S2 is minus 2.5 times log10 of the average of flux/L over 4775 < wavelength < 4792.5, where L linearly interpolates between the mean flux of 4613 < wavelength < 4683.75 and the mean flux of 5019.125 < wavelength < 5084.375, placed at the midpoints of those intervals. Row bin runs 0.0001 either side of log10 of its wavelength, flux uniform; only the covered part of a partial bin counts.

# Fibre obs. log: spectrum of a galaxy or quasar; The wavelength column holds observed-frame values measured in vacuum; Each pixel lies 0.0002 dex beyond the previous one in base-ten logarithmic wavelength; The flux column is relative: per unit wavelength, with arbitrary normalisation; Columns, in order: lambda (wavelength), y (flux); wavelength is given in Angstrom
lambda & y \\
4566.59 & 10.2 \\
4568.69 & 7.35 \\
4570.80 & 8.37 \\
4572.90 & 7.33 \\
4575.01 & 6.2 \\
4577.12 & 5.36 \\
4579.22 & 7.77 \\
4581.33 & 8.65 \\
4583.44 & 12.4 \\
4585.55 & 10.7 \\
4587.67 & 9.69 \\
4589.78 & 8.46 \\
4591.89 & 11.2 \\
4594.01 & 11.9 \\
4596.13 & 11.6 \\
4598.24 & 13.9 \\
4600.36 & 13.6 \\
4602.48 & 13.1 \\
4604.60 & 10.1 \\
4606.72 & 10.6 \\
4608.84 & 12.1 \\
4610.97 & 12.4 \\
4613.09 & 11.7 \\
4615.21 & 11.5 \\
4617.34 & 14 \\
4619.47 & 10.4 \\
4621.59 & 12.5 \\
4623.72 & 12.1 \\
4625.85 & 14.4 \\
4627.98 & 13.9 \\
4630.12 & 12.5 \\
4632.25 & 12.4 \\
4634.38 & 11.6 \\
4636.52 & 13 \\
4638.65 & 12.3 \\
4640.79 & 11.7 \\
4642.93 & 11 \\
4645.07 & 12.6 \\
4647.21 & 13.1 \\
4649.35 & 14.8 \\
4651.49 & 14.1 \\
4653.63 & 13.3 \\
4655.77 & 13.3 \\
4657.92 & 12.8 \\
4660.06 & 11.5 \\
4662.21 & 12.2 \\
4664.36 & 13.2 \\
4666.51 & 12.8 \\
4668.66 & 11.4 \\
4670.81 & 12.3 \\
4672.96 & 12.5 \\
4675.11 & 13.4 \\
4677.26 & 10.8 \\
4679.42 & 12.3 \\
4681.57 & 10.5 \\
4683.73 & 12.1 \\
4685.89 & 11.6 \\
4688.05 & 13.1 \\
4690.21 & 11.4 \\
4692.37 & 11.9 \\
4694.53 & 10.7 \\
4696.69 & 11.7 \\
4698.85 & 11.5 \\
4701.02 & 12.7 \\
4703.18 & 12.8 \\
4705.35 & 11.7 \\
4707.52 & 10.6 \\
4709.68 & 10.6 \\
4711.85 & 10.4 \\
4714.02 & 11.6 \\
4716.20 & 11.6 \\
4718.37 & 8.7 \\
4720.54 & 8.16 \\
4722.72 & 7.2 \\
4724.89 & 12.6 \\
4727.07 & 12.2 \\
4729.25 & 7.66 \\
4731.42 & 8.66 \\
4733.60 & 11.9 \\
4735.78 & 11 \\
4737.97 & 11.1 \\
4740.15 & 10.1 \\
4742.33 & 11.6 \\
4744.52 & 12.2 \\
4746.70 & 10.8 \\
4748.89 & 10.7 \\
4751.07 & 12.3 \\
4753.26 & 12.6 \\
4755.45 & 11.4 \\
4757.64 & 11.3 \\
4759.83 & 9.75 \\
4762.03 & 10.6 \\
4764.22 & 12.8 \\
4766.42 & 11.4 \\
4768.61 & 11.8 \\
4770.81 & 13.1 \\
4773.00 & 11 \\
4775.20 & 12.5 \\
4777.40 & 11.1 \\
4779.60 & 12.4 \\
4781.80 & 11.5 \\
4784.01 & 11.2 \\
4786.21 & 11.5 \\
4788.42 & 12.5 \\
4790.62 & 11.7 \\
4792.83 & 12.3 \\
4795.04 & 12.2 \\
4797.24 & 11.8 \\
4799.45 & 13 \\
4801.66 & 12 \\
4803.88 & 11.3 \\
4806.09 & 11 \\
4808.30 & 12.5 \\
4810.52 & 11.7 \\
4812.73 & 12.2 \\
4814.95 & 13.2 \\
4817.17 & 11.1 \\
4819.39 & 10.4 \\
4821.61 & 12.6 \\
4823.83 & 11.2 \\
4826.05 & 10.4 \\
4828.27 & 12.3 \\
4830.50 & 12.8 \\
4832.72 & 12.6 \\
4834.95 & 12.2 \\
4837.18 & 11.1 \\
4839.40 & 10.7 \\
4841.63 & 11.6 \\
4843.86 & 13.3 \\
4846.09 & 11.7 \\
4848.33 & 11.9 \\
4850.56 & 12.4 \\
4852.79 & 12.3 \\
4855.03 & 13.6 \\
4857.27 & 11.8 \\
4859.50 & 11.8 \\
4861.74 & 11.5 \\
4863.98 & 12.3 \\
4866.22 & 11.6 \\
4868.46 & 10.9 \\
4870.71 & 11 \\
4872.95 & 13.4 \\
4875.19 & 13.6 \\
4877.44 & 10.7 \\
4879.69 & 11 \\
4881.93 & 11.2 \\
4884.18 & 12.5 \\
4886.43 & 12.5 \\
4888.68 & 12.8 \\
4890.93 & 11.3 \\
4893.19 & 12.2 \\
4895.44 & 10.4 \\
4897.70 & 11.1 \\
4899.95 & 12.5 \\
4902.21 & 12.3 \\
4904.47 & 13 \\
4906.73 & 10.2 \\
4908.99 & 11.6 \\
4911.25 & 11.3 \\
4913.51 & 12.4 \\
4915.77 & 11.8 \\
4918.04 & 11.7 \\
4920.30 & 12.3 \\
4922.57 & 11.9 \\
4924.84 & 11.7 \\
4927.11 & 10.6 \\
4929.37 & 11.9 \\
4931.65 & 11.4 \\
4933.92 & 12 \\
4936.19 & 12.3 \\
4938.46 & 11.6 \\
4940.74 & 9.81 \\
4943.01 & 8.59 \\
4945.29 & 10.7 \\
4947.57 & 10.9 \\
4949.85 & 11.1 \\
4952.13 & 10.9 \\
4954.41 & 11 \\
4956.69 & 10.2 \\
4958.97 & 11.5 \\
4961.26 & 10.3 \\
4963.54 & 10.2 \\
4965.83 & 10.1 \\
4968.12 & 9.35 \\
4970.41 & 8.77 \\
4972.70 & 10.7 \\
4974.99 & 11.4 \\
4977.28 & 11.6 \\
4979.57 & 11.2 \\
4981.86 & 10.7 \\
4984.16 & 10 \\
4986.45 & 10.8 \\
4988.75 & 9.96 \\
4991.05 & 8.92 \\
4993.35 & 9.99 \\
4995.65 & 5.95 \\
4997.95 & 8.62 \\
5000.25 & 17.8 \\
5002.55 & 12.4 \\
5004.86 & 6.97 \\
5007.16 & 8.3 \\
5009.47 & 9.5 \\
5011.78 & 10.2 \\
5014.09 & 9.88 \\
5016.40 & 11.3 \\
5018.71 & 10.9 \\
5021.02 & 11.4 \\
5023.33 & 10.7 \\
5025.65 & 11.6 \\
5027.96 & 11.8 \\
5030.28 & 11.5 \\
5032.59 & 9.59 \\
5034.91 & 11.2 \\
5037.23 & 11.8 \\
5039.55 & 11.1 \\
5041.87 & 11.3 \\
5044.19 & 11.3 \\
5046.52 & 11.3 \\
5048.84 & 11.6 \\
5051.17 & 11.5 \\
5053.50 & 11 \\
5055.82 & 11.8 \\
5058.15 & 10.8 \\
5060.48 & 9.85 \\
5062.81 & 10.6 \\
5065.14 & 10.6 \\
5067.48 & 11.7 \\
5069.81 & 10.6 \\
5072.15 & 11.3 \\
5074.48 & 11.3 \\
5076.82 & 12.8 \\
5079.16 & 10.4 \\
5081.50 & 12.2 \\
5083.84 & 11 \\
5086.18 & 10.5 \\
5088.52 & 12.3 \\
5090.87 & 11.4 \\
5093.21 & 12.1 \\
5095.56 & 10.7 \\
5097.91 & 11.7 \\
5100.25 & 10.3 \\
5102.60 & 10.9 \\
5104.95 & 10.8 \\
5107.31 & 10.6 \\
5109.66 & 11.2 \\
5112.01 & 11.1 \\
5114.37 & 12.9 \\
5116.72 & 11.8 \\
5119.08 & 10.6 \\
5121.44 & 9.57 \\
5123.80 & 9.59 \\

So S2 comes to 0.02 mag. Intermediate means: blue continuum 12.5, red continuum 11.2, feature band 11.8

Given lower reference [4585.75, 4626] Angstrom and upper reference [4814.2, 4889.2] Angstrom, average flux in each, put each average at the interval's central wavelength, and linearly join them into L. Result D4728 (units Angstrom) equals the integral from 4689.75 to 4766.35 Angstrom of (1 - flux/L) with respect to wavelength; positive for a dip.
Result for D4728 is 5.6 Angstrom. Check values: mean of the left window 11.8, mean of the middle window 11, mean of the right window 11.9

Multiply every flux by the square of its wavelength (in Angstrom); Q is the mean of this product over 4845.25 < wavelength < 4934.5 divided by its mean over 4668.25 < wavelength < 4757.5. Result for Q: 1.14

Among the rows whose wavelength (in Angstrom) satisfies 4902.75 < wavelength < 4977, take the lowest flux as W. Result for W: 8.59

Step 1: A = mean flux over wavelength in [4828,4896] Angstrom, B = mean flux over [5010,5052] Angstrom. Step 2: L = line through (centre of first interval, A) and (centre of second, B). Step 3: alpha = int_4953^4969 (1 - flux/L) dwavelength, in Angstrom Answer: 1.5 Angstrom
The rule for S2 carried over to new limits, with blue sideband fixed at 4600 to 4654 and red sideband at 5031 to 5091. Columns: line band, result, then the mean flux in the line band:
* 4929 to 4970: 0.08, 10.7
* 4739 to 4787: 0.05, 11.5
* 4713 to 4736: 0.21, 10.1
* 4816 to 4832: 0.03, 11.6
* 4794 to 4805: -0.01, 12.1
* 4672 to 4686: 0.04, 11.9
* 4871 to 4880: -0.04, 12.2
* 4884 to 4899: -0.01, 11.8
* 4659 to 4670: 0.01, 12.2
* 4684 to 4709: 0.04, 11.8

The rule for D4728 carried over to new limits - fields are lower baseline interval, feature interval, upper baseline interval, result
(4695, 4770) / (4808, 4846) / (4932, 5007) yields -3.7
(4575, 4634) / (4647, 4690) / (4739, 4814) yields -3.9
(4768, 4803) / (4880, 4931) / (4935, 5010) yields -3.8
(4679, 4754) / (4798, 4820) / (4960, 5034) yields -2.1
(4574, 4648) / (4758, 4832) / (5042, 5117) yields -2.7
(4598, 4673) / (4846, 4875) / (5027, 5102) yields -0.6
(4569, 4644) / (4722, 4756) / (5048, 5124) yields 0.7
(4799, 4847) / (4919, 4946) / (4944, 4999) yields -1.5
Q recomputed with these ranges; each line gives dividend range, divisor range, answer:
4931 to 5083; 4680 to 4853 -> 1.03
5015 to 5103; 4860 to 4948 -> 1.03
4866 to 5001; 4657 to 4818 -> 1.05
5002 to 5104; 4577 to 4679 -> 1.09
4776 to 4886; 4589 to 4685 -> 1.05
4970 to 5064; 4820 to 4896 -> 0.96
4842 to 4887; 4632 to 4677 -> 1.04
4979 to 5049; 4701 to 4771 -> 1.08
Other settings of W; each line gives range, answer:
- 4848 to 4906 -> 10.4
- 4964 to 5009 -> 5.95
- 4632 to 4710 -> 10.5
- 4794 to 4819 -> 11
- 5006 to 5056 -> 8.3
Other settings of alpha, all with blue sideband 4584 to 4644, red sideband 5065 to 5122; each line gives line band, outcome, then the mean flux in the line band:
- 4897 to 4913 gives -0.3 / 11.8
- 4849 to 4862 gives -0.8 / 12.3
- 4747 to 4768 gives 0.6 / 11.4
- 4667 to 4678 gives -0.3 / 12.2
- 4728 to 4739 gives 1.6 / 10.1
